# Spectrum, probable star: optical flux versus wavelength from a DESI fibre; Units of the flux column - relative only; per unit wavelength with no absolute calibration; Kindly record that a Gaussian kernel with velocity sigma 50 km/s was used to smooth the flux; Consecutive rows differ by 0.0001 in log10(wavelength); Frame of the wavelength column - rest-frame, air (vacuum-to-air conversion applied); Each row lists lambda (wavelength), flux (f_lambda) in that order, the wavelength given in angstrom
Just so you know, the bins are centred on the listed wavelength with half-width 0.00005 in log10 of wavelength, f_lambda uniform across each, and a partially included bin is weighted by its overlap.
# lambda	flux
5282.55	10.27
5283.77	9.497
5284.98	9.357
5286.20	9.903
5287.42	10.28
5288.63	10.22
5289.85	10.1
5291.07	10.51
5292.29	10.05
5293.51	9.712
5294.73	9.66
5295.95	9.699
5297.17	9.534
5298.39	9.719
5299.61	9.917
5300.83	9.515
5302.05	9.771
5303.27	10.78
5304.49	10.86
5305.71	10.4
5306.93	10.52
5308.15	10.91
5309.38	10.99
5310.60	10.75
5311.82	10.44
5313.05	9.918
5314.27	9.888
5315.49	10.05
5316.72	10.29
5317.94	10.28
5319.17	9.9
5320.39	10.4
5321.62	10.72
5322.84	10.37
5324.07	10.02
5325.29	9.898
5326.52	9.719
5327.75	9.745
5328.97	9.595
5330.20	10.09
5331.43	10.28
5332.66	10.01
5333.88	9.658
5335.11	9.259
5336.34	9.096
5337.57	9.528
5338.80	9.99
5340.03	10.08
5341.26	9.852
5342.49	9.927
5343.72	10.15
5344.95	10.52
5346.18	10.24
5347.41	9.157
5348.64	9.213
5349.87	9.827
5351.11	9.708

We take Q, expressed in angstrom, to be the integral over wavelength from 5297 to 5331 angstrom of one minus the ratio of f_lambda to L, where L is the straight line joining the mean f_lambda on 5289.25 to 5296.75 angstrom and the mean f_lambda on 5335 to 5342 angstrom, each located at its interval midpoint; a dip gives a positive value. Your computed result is -1.3 angstrom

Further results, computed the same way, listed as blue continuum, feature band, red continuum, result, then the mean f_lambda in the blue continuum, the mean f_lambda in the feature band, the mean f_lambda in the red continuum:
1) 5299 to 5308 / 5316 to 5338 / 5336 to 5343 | 0.0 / 10.3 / 9.94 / 9.76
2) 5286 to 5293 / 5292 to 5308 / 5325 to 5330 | 0.0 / 10.2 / 10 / 9.75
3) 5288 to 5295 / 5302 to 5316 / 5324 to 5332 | -0.7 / 10.1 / 10.5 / 9.9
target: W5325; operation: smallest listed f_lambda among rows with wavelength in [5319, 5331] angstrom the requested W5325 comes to 9.595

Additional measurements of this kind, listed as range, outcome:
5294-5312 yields 9.515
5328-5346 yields 9.096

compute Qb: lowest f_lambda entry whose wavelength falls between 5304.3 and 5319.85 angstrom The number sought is 9.888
